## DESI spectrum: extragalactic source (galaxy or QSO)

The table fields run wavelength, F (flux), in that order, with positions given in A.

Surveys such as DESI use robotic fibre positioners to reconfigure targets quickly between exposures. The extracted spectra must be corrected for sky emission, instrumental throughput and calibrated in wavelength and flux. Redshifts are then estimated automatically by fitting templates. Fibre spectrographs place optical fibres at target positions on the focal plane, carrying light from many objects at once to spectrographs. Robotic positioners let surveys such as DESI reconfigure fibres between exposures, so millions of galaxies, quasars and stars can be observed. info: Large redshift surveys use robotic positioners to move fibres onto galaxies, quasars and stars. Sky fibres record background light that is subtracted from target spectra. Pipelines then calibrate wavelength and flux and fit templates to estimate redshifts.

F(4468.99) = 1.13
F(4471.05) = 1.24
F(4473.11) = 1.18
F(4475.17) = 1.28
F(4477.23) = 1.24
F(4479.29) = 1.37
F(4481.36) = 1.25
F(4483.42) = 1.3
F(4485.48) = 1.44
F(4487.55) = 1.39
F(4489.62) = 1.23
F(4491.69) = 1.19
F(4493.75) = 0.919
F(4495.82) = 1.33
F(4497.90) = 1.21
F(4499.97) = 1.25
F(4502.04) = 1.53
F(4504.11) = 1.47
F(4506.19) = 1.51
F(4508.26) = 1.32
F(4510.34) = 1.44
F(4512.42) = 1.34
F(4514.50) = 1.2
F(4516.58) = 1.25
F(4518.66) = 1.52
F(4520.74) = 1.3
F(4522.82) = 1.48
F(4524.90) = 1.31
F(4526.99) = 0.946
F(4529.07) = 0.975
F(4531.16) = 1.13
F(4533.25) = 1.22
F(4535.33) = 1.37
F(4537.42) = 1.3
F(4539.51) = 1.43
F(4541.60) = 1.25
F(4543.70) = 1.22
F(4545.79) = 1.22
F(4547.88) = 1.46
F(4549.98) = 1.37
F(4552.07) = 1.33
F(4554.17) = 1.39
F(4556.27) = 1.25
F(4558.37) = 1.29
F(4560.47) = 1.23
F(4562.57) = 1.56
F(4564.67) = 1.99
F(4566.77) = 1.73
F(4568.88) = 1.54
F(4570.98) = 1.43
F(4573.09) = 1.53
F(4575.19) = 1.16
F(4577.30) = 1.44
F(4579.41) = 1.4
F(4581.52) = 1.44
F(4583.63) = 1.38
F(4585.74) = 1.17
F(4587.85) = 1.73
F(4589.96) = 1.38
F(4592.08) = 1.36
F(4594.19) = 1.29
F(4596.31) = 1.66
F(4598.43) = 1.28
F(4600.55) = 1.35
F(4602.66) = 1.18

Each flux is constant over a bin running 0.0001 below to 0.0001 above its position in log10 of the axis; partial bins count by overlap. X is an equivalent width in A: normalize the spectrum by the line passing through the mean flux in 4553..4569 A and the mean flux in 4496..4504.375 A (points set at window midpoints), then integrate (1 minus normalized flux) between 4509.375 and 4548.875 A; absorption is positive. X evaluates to 3.8 A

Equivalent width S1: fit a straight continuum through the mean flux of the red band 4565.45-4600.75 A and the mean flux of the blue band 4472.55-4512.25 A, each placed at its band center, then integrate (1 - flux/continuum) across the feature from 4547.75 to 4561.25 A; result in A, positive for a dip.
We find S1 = 0.67 A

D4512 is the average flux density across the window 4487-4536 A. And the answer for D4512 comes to 1.28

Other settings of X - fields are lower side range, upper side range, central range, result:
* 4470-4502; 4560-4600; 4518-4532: 1.2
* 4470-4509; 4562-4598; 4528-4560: 2.9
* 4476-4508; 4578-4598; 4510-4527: 0.2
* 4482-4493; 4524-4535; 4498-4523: -3.5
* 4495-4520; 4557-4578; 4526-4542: 2.5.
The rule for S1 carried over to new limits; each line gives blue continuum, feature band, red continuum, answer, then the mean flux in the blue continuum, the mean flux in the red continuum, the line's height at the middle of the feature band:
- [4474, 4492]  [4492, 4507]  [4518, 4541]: -0.2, 1.3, 1.27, 1.29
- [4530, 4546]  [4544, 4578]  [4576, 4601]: -2.5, 1.27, 1.41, 1.33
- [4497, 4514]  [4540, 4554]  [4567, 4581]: 0.9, 1.38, 1.44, 1.41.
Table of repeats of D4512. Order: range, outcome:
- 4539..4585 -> 1.41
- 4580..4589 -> 1.43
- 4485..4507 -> 1.31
